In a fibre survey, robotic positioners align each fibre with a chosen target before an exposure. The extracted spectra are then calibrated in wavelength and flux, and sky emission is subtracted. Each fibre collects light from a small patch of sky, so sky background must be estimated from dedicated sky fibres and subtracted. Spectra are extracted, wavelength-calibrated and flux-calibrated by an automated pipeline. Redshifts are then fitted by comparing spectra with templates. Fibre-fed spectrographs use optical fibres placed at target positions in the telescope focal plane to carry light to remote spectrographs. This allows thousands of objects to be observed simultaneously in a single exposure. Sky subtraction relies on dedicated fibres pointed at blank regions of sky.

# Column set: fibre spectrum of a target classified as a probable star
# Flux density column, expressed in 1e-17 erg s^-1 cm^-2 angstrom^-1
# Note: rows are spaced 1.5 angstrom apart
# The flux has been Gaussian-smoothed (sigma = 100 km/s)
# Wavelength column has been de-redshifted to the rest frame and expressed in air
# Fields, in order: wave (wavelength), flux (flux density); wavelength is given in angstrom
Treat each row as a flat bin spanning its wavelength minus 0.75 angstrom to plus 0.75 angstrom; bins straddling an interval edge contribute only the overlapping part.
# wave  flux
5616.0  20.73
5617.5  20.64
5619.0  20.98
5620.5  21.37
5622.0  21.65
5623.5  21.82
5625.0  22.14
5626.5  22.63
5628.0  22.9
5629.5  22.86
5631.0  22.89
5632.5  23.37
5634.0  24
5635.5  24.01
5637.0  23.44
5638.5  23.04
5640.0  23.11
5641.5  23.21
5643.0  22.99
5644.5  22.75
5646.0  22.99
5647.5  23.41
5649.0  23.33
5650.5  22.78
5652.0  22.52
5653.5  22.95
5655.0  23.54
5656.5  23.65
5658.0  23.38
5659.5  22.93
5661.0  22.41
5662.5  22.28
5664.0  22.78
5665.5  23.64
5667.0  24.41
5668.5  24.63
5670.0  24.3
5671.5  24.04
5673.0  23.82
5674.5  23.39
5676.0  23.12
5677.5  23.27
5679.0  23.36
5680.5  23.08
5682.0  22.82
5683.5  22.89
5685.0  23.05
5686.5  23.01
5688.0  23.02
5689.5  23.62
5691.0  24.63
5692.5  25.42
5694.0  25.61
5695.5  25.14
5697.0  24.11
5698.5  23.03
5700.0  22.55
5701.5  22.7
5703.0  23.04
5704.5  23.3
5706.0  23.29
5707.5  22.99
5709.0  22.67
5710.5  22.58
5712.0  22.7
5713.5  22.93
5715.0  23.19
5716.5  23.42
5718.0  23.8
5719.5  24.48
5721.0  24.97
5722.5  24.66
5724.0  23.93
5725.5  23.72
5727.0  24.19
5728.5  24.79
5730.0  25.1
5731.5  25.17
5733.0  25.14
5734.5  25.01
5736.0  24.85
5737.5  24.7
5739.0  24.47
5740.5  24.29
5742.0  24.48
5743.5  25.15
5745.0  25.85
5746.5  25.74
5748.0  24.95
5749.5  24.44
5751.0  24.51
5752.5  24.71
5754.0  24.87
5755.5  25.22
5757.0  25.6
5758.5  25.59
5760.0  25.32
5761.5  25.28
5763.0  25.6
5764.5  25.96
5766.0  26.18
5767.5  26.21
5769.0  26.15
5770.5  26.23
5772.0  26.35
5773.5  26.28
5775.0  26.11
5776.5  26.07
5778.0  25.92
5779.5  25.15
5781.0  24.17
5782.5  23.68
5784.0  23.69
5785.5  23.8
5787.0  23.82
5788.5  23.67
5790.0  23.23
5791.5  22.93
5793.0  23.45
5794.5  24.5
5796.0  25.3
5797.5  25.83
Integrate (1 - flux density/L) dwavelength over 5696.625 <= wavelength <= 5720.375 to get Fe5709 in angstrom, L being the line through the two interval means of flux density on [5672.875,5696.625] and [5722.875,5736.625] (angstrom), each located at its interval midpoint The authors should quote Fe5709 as 1.0 angstrom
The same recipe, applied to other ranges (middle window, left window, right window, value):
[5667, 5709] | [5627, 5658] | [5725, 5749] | 0.7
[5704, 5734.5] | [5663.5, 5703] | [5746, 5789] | 0.6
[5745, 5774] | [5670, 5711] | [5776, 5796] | -1.9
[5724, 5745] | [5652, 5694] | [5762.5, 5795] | -0.3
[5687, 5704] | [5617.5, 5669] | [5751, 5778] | 0.2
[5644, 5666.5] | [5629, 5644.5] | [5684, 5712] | 0.3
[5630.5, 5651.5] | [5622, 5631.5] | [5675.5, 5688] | -0.6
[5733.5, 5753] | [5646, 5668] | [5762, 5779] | 0.4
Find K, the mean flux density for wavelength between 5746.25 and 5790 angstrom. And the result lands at 25.2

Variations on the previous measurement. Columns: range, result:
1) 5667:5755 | 24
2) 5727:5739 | 24.9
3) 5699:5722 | 23.3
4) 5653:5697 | 23.6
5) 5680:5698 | 23.9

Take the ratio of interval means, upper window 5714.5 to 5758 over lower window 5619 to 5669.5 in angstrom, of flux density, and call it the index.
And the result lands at 1.1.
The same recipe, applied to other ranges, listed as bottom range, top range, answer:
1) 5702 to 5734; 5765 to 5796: 1.05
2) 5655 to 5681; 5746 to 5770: 1.08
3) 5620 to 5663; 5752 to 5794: 1.09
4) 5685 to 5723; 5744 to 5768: 1.07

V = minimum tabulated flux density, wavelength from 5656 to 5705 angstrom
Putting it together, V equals 22.28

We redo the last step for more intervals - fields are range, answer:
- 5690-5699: 23.03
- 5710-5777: 22.58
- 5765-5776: 26.11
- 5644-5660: 22.52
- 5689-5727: 22.55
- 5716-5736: 23.42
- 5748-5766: 24.44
